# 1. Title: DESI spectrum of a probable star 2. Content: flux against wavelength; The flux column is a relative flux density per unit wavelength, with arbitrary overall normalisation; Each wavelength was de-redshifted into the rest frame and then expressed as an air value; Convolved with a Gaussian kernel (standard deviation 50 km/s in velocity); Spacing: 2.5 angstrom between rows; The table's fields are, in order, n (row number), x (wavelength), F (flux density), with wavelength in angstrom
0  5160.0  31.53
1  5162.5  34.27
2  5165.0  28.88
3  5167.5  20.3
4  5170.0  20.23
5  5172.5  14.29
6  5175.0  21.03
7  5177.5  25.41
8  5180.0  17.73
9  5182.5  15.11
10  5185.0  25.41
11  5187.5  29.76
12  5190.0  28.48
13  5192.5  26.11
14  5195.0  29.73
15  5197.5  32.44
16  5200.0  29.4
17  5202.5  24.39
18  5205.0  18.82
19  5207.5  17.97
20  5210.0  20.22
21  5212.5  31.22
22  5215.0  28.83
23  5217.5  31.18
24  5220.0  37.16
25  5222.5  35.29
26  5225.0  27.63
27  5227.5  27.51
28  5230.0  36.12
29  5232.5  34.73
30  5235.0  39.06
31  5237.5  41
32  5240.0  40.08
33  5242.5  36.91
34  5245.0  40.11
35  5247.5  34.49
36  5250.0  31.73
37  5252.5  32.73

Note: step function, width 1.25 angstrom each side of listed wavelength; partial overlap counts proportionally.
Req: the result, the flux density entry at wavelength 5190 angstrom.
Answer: 28.48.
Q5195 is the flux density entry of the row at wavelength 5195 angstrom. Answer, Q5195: 29.73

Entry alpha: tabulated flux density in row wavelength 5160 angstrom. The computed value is 31.53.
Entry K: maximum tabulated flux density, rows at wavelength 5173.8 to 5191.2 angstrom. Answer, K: 29.76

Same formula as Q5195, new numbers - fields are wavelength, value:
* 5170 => 20.23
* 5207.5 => 17.97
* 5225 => 27.63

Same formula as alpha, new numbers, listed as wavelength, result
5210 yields 20.22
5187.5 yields 29.76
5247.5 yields 34.49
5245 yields 40.11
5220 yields 37.16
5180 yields 17.73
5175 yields 21.03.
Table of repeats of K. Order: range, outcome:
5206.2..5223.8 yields 37.16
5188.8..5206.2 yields 32.44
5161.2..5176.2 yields 34.27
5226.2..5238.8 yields 41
